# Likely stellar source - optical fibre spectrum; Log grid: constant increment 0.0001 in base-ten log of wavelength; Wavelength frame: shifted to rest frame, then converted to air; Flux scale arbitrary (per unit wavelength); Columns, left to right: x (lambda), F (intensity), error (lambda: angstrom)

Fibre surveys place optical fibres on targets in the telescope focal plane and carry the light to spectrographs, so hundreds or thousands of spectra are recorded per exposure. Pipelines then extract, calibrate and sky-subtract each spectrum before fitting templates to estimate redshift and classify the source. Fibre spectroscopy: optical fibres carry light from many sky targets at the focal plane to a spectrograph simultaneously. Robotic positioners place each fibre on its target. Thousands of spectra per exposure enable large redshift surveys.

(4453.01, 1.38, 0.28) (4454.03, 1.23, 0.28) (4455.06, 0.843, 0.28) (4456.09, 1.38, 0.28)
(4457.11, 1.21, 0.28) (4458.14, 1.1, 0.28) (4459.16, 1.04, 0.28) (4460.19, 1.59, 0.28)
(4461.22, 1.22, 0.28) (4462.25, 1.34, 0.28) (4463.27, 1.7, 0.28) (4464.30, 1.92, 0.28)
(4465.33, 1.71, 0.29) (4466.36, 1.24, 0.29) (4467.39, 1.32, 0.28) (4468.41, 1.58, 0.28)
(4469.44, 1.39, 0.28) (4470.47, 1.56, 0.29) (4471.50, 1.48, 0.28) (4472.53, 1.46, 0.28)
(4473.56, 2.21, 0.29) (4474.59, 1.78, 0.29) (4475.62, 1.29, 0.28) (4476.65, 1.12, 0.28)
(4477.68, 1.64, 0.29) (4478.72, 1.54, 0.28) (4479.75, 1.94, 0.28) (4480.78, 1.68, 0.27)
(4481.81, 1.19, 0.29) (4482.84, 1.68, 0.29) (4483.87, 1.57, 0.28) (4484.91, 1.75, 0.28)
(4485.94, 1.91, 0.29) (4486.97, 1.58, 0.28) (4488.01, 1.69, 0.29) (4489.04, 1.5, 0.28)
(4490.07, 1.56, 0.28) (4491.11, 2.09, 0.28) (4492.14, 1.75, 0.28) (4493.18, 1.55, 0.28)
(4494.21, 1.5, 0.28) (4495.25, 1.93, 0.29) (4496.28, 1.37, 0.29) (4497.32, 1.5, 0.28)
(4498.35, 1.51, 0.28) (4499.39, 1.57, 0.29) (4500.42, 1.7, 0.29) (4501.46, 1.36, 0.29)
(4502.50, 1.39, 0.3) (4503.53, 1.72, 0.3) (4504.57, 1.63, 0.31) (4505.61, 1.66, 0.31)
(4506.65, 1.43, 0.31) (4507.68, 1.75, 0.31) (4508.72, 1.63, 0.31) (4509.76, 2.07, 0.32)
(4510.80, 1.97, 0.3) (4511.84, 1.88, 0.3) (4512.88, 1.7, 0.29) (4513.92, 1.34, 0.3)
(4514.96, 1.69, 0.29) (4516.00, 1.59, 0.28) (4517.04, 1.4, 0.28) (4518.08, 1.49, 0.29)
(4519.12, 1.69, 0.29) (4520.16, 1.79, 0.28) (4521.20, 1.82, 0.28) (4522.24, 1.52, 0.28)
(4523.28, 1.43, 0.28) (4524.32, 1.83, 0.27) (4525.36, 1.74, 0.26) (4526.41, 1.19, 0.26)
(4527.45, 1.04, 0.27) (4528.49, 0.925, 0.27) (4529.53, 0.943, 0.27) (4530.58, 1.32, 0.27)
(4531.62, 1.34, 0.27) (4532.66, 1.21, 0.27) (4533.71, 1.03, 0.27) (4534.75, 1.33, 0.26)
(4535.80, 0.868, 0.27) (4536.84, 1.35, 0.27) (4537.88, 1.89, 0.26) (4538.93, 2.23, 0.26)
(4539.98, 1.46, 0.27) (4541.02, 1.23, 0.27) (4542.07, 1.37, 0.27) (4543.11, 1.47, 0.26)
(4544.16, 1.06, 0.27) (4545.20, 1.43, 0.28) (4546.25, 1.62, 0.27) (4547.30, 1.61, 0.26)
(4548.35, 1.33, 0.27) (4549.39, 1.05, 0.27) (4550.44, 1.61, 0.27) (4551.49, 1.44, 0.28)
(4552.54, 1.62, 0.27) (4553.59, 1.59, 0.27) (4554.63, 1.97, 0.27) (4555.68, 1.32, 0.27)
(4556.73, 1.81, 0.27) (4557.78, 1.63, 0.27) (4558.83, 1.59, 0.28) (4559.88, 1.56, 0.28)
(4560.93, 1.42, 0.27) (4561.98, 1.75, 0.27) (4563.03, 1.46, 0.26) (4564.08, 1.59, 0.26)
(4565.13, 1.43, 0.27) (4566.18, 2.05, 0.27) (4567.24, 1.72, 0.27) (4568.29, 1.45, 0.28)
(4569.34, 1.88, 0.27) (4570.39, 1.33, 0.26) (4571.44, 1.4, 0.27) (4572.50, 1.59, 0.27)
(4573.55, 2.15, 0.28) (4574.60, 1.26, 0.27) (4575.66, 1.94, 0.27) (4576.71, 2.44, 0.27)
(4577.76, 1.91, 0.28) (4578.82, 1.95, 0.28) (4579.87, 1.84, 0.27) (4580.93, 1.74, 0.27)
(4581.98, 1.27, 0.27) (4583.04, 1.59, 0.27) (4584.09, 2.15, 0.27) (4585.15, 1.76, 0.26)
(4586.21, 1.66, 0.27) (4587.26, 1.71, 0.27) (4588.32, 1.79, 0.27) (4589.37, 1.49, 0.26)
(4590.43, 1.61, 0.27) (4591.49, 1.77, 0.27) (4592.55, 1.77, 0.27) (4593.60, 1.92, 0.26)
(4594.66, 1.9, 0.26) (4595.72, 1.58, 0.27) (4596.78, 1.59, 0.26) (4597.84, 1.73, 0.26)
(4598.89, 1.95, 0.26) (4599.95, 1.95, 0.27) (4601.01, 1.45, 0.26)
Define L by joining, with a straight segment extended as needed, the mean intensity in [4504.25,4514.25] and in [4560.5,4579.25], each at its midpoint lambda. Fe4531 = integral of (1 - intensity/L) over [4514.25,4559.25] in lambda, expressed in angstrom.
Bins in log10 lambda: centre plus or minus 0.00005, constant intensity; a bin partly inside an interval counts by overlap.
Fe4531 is 6.6 angstrom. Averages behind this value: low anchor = 1.71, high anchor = 1.71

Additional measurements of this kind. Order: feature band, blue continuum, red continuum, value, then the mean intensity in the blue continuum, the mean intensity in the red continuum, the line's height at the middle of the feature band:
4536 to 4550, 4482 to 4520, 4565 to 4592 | 1.9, 1.64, 1.73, 1.69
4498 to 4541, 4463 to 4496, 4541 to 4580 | 2.5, 1.62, 1.6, 1.61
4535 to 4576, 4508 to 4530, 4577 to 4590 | 2.9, 1.56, 1.75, 1.67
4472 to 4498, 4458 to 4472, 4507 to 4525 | -1.5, 1.45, 1.68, 1.54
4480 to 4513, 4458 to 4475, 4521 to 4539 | -4.8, 1.52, 1.36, 1.44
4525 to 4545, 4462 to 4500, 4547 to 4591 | 3.9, 1.6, 1.65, 1.63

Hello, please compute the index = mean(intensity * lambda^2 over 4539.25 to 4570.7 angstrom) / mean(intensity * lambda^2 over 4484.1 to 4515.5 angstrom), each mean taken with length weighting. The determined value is 0.95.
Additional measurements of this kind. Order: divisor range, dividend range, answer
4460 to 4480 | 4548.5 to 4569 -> 1.06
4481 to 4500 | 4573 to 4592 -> 1.14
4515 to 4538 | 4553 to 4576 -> 1.19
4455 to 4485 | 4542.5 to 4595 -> 1.16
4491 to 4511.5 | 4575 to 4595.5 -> 1.13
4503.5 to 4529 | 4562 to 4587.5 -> 1.11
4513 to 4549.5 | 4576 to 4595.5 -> 1.29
